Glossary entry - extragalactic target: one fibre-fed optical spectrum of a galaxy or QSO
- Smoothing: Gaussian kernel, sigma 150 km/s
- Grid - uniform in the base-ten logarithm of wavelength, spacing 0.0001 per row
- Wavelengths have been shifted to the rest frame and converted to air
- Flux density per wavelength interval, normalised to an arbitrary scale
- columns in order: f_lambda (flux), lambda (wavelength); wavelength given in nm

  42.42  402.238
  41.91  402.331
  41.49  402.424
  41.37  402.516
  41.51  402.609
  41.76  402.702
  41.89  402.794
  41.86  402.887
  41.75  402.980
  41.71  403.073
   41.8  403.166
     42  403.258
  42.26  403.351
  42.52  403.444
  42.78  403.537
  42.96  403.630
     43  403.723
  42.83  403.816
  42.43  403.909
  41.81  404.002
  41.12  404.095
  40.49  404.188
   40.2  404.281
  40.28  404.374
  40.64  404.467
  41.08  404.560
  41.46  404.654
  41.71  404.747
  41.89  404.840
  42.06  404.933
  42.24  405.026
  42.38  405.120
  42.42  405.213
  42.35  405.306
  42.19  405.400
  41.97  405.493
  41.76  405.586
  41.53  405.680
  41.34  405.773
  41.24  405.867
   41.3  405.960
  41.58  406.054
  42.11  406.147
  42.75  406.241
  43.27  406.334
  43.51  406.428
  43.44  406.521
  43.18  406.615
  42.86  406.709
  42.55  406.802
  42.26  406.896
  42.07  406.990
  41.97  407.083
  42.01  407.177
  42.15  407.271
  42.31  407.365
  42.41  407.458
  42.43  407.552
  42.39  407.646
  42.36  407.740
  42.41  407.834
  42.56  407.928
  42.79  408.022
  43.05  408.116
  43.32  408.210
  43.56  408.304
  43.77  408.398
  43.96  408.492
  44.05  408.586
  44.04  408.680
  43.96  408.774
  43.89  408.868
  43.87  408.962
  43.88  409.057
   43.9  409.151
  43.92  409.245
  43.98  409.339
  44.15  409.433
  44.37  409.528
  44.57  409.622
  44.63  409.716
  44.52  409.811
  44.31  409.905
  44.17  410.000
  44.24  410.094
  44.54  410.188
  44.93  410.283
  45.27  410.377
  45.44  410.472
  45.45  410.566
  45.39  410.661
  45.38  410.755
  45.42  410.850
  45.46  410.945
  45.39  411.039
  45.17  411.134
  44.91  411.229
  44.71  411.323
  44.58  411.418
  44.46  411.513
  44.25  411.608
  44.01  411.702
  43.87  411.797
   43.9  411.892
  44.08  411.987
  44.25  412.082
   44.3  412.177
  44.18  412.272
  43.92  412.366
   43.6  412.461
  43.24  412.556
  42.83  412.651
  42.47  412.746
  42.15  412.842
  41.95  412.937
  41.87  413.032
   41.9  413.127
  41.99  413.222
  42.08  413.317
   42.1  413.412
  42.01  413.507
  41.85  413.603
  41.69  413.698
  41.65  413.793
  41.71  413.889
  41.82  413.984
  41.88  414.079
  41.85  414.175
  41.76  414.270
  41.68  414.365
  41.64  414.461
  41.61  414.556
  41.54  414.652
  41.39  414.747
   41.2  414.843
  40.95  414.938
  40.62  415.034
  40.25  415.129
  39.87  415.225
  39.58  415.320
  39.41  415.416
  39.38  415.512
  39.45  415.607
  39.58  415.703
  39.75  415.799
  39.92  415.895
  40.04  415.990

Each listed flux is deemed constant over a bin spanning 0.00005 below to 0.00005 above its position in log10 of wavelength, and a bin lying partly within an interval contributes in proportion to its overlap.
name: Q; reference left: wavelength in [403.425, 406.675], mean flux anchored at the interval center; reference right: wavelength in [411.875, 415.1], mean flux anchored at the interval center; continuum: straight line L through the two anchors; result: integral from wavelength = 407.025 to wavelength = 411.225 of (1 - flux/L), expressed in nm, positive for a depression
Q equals -0.18 nm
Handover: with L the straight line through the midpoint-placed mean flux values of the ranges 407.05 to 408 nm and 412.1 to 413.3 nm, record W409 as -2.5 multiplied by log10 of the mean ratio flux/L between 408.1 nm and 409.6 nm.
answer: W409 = -0.04 mag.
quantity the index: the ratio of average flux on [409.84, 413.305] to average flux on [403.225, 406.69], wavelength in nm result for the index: 1.0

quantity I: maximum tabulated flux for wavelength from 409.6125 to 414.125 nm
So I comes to 45.46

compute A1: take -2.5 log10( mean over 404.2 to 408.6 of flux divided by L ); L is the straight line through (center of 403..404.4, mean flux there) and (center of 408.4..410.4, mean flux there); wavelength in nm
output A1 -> 0.02 mag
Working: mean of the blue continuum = 41.9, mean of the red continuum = 44.2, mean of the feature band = 42.3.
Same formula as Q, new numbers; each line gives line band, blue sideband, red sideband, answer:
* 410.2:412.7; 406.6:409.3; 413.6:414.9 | -0.13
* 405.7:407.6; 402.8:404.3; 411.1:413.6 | 0.01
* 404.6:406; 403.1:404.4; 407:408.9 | 0.01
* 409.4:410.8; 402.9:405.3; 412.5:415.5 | -0.10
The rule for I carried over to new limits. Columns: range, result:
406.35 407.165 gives 43.51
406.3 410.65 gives 45.45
